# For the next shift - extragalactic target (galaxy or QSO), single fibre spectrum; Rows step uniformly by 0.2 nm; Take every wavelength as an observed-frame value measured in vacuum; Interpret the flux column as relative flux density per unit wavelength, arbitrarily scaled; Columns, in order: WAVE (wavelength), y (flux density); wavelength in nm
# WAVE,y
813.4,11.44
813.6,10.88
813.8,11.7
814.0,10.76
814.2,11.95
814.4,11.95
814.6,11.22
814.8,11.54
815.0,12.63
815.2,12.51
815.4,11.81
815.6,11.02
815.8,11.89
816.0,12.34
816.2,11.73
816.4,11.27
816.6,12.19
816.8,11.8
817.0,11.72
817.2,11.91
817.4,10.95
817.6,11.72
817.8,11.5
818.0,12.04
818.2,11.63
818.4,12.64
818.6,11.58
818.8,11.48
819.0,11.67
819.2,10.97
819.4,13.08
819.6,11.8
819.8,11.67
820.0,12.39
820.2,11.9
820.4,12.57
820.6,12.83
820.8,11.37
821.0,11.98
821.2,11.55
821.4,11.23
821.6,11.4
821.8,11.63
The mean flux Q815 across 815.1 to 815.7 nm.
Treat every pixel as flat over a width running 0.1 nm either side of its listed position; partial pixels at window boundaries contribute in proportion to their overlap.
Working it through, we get 11.8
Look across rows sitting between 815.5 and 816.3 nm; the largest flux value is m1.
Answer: 12.34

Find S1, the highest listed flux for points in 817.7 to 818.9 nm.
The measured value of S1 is 12.64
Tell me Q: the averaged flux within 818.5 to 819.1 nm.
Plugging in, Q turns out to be 11.6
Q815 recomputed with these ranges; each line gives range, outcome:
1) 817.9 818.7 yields 12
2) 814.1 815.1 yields 11.9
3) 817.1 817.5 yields 11.4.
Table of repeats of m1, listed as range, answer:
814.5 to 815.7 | 12.63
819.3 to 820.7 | 13.08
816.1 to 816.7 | 12.19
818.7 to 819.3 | 11.67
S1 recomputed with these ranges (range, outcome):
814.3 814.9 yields 11.95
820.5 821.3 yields 12.83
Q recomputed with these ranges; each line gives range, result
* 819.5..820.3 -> 11.9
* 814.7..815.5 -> 12.1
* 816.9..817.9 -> 11.6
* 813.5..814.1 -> 11.1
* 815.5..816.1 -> 11.8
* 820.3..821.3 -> 12.1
